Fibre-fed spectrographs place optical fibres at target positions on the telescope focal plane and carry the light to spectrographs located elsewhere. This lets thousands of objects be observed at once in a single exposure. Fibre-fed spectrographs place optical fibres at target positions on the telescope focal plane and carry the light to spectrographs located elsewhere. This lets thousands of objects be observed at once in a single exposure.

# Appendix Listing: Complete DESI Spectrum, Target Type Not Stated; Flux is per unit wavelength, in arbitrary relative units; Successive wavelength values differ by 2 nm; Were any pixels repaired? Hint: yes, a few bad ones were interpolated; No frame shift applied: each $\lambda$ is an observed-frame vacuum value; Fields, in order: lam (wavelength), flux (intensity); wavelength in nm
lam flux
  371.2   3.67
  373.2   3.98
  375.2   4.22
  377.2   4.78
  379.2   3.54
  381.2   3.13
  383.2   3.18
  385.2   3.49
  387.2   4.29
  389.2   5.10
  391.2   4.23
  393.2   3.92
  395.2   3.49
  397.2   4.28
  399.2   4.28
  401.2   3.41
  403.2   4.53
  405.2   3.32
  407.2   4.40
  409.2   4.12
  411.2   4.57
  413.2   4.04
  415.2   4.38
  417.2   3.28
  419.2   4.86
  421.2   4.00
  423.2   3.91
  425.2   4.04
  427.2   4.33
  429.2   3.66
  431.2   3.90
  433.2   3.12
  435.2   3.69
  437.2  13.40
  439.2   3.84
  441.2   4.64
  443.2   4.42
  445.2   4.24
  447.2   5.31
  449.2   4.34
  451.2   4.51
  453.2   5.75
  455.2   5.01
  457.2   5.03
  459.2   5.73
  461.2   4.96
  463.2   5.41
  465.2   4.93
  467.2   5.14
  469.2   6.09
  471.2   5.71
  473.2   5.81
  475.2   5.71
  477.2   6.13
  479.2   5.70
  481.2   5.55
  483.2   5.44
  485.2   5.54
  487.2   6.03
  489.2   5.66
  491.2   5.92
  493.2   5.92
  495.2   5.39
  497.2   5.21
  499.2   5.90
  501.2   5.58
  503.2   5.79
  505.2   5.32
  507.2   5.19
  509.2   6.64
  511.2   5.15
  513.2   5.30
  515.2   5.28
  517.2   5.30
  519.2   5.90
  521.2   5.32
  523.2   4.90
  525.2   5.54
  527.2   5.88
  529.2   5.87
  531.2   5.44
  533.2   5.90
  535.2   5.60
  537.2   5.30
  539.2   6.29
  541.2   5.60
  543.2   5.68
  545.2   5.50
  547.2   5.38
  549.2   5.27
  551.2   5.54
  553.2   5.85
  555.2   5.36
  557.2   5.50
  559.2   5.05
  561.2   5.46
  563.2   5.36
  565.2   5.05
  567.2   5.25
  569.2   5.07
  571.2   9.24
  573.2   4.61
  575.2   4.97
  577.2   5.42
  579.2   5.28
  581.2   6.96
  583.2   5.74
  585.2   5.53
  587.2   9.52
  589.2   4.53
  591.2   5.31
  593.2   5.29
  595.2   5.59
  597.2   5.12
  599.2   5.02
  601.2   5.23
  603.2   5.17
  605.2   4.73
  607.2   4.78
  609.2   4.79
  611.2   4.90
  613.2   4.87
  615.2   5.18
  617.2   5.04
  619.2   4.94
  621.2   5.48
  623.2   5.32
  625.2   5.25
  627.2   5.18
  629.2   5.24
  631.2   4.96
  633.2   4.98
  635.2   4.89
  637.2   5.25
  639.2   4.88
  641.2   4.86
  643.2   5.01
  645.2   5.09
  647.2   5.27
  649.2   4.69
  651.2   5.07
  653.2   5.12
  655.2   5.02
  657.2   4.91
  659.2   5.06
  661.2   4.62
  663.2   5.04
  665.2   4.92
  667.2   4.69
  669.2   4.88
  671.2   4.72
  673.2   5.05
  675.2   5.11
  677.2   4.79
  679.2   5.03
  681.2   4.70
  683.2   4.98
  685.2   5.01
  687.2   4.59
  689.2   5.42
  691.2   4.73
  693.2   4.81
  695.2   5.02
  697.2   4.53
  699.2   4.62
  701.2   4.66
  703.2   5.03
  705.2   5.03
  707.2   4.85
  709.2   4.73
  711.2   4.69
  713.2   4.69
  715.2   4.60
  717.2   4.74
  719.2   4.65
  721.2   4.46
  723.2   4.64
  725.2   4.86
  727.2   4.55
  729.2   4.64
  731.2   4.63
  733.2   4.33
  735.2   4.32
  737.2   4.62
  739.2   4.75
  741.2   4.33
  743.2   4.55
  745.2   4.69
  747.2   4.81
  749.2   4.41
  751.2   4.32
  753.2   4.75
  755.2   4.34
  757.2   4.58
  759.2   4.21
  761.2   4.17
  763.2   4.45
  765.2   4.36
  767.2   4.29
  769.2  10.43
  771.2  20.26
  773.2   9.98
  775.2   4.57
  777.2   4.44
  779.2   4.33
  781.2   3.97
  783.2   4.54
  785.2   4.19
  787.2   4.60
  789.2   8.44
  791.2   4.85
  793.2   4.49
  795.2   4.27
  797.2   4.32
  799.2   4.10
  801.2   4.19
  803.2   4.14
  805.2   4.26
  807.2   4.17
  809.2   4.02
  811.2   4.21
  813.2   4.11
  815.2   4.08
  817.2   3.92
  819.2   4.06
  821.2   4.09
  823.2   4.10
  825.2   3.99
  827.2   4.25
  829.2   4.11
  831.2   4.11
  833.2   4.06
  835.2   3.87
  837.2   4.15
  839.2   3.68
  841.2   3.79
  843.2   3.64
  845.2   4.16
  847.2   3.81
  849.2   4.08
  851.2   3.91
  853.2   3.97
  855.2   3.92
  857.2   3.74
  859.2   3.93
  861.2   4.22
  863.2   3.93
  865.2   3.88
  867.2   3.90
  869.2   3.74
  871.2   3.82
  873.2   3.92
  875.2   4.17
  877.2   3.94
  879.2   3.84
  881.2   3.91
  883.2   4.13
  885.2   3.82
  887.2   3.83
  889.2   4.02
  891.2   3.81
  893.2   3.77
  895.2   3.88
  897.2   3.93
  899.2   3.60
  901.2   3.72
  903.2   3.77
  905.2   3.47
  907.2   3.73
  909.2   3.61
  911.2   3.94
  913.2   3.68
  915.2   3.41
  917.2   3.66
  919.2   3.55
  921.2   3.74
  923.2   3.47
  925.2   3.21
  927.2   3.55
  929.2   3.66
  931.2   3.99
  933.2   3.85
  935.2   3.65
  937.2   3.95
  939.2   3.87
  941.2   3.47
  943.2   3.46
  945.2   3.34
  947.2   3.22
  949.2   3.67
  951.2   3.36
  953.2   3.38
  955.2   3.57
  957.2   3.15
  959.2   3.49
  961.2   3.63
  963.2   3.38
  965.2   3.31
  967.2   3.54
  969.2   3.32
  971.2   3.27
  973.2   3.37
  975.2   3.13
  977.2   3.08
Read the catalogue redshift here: 0.17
